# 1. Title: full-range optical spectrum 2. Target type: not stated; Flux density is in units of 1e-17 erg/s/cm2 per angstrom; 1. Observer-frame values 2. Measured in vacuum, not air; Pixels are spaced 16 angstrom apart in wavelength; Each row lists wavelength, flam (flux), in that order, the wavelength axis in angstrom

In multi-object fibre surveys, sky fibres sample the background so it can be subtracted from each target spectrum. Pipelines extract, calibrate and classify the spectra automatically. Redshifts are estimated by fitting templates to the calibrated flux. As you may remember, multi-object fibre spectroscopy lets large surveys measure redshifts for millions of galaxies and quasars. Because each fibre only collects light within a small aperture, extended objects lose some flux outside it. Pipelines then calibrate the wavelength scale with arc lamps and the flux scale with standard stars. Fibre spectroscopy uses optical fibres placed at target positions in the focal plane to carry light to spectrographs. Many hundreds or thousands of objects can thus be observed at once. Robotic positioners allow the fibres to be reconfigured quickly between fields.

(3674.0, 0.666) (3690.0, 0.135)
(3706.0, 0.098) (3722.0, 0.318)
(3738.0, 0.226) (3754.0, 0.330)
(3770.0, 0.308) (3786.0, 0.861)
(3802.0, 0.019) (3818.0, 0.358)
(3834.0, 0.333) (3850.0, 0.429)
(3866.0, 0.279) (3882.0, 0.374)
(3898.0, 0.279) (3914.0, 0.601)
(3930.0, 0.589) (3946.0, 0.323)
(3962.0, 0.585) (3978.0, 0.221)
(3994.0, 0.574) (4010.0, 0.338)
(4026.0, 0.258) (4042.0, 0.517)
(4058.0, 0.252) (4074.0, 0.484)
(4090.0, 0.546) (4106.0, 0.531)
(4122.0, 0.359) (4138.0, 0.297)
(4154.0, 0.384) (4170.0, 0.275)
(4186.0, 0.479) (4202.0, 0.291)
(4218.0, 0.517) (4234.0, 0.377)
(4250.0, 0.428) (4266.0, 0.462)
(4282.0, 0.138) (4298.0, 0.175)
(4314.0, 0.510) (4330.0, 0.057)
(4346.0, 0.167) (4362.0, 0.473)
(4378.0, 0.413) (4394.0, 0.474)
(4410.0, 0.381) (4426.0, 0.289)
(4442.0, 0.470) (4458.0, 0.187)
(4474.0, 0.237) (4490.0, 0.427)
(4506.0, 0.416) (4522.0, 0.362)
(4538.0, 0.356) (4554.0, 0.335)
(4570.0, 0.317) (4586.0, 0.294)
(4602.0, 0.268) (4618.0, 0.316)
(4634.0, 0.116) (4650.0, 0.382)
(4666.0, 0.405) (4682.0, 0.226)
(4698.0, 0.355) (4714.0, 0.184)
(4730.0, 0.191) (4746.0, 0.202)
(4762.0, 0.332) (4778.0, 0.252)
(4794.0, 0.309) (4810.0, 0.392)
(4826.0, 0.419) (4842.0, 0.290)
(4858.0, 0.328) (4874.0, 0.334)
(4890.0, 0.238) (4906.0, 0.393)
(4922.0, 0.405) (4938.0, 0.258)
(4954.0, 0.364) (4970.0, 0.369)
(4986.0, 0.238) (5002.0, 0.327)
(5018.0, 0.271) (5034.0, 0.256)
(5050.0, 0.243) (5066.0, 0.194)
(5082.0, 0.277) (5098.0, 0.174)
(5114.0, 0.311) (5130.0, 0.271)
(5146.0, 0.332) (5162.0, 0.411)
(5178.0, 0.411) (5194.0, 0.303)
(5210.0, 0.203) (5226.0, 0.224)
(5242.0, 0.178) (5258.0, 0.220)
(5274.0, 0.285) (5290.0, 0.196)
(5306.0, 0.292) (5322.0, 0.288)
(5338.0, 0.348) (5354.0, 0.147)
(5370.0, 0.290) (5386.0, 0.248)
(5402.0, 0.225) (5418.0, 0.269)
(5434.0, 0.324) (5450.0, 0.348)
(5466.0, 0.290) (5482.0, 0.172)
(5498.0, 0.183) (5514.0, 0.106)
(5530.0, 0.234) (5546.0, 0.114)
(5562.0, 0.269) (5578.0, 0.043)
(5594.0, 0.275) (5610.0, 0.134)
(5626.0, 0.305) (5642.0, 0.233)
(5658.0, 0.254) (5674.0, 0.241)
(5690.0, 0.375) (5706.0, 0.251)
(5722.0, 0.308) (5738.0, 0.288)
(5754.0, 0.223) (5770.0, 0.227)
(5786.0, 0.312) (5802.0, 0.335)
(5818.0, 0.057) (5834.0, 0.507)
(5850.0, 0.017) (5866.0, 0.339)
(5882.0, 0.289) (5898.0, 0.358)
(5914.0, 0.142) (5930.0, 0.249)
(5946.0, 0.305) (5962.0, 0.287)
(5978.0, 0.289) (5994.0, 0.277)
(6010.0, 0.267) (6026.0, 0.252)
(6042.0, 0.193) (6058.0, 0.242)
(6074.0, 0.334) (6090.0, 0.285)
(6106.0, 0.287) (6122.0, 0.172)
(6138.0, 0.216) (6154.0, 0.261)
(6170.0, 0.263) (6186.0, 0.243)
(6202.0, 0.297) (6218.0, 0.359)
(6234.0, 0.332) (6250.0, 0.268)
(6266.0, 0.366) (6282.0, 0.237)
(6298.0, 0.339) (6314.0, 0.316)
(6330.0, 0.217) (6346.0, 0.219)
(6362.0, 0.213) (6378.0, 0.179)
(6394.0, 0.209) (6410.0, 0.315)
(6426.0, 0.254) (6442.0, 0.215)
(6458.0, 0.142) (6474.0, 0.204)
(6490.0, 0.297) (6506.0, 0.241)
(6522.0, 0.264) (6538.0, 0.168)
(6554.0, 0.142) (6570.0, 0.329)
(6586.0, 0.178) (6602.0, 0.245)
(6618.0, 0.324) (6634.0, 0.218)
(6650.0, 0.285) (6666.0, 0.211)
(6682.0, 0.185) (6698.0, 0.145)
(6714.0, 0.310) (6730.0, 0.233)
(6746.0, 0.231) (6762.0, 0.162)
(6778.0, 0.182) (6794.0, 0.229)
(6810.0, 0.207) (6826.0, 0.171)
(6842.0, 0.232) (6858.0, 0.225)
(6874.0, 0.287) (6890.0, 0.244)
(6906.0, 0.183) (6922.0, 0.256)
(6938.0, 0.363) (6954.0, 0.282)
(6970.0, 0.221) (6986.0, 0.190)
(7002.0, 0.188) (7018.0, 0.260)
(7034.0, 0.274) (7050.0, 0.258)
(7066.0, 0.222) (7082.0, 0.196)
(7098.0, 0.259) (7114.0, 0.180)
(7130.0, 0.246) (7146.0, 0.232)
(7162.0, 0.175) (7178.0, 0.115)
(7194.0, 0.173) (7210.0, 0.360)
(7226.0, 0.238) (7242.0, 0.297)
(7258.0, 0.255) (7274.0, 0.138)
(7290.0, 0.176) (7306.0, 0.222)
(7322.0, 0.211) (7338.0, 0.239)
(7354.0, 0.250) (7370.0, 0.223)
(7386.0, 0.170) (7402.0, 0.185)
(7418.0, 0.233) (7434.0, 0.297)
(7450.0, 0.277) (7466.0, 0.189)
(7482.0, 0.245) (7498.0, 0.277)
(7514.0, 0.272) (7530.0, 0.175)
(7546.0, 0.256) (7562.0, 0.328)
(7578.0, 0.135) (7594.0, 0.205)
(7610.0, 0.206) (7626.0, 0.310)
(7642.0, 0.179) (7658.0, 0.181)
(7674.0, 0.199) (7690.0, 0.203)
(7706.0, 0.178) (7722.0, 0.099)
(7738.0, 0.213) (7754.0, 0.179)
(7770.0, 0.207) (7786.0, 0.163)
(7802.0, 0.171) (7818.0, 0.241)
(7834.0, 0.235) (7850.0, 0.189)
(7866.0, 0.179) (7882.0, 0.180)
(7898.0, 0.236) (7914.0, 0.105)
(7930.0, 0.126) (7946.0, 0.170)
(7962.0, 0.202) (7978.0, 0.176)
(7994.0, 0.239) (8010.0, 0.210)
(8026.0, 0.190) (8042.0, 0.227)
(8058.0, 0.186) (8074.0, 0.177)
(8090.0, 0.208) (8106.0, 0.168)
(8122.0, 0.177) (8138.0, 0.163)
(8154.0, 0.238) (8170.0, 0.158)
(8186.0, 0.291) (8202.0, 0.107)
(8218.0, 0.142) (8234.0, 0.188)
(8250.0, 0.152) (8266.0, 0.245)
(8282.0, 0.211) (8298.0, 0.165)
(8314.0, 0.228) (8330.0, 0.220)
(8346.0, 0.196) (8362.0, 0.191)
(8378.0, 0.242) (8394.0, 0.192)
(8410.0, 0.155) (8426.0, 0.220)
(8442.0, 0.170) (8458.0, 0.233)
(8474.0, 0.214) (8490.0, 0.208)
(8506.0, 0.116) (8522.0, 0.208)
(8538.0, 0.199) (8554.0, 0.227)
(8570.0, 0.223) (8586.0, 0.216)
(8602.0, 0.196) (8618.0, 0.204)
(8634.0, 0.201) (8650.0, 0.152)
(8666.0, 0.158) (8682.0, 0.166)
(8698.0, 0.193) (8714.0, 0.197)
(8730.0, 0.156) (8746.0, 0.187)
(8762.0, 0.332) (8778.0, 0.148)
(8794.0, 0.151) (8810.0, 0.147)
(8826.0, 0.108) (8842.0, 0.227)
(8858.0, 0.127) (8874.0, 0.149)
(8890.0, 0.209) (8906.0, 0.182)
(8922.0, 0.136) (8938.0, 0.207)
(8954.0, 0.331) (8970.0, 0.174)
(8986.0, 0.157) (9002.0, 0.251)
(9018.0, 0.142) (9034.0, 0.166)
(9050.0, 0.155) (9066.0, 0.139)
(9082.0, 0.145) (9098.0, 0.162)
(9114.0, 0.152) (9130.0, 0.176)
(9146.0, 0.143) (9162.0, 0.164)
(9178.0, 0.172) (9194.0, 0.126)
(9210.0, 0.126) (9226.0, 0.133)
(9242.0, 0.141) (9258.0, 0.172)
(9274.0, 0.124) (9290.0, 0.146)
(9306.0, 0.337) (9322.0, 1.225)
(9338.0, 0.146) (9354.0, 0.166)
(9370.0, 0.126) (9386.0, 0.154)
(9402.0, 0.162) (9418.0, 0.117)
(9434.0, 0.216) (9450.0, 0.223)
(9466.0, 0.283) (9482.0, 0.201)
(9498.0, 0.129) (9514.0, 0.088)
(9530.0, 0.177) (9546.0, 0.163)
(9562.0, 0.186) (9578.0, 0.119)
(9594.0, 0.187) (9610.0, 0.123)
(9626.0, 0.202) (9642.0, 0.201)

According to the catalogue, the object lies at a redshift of 1.50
